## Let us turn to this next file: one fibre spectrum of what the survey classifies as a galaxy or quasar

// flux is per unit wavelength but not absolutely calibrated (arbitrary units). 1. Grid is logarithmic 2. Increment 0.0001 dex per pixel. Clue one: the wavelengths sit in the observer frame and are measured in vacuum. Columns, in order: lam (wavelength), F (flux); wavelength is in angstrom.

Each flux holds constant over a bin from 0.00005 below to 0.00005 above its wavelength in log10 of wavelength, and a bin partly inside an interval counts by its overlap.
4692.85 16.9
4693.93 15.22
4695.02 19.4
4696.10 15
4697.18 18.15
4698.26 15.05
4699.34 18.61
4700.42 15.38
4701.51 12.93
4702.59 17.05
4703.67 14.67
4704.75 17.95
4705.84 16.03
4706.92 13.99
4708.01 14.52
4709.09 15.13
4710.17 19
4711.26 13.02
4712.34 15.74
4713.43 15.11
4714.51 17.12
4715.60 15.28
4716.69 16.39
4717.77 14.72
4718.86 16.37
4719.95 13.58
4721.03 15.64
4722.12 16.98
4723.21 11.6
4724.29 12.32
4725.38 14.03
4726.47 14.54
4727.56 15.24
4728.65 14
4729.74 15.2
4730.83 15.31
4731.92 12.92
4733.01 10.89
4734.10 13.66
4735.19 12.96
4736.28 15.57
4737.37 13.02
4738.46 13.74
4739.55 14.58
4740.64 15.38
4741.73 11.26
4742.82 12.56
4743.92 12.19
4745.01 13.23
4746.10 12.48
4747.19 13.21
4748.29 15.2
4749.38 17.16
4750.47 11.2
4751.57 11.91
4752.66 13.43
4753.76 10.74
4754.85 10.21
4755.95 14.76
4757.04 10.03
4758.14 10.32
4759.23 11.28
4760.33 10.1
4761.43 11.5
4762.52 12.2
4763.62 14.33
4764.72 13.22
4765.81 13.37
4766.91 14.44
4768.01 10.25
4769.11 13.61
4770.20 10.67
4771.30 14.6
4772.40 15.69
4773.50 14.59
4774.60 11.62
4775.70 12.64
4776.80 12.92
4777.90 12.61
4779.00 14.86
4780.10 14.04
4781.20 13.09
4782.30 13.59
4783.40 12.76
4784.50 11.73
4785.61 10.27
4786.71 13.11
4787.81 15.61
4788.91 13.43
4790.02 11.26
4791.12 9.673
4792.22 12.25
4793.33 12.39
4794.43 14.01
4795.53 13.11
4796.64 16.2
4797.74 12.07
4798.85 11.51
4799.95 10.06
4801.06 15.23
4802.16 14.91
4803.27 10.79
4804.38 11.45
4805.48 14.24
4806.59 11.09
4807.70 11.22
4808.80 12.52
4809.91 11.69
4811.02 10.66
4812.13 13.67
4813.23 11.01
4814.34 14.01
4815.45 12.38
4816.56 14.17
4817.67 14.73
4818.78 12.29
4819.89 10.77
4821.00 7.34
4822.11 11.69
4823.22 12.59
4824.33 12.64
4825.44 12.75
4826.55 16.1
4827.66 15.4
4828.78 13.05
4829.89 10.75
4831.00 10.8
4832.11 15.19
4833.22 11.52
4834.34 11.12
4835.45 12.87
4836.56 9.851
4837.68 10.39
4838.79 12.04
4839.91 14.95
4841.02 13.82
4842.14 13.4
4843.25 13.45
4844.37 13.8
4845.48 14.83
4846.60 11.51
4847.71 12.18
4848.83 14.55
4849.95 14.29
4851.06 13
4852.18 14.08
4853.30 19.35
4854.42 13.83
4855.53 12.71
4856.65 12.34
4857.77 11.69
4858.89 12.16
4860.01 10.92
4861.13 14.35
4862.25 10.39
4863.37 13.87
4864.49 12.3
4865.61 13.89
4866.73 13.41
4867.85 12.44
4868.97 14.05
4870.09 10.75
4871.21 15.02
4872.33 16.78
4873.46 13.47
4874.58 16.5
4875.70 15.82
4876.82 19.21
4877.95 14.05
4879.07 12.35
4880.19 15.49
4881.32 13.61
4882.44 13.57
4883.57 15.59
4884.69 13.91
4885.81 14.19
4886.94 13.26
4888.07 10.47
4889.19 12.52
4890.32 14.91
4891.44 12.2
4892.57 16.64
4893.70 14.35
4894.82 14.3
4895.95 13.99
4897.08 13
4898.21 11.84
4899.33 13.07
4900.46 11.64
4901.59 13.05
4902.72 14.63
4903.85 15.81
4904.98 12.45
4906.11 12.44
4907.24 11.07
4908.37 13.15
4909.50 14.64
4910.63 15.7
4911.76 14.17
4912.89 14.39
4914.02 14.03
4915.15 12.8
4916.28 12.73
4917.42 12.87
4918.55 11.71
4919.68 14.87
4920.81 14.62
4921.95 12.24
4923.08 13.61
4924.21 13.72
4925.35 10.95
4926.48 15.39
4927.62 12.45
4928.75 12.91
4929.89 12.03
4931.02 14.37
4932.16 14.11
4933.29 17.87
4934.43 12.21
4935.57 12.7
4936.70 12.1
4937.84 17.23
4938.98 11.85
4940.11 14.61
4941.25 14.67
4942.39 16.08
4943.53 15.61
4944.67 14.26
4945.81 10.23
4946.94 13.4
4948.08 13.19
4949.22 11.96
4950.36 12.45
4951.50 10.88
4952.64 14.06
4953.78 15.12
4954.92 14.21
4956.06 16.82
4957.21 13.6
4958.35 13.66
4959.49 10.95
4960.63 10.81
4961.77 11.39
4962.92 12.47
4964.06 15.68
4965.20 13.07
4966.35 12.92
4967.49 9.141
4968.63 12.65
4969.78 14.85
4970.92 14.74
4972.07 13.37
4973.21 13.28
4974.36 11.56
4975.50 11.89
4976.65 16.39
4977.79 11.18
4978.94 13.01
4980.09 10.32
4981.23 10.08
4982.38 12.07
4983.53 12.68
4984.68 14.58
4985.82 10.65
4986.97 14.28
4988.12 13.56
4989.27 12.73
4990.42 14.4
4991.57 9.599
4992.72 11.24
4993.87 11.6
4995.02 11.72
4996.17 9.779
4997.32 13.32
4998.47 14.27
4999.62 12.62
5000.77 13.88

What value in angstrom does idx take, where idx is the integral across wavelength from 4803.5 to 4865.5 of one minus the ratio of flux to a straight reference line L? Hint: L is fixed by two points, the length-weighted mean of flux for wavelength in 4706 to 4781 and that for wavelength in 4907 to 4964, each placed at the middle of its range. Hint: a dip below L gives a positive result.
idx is 3.8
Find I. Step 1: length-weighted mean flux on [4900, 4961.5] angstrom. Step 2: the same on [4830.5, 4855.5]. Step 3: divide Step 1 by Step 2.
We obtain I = 1.02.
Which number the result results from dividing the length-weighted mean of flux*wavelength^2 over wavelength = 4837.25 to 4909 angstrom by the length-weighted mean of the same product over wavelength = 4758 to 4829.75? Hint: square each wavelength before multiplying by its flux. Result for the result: 1.11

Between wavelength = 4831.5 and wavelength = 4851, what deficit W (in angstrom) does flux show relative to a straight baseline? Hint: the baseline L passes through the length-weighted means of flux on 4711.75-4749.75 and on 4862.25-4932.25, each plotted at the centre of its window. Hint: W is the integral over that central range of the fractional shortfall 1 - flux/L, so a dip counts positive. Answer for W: 1.3 angstrom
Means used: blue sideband 14.2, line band 12.9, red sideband 13.7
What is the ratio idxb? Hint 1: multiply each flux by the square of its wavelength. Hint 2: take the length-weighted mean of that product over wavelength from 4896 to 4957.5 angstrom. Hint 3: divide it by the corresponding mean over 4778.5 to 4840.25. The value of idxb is 1.13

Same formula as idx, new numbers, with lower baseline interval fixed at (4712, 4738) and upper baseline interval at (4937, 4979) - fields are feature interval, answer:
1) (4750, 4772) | 3.3 angstrom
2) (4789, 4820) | 3.5 angstrom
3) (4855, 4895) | 0.1 angstrom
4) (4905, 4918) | 0.1 angstrom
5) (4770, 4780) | 0.5 angstrom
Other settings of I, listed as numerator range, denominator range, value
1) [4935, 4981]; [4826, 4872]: 1.01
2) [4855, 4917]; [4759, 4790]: 1.05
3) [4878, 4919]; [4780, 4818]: 1.07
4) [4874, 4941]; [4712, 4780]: 1.02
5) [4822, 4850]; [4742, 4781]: 1.01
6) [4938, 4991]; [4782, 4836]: 1.05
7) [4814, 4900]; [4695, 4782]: 0.96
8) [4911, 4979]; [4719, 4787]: 1.02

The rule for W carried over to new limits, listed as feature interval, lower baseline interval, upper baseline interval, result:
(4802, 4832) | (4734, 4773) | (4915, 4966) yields 1.5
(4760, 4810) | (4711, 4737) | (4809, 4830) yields 1.8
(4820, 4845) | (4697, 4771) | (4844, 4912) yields 2.3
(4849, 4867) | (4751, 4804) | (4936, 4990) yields -0.7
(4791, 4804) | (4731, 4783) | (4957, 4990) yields 0.1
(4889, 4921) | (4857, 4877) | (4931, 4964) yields 0.0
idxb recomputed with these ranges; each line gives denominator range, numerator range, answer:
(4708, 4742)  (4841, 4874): 0.97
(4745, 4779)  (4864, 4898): 1.16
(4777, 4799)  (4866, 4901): 1.12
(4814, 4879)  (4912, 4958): 1.07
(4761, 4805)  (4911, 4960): 1.12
